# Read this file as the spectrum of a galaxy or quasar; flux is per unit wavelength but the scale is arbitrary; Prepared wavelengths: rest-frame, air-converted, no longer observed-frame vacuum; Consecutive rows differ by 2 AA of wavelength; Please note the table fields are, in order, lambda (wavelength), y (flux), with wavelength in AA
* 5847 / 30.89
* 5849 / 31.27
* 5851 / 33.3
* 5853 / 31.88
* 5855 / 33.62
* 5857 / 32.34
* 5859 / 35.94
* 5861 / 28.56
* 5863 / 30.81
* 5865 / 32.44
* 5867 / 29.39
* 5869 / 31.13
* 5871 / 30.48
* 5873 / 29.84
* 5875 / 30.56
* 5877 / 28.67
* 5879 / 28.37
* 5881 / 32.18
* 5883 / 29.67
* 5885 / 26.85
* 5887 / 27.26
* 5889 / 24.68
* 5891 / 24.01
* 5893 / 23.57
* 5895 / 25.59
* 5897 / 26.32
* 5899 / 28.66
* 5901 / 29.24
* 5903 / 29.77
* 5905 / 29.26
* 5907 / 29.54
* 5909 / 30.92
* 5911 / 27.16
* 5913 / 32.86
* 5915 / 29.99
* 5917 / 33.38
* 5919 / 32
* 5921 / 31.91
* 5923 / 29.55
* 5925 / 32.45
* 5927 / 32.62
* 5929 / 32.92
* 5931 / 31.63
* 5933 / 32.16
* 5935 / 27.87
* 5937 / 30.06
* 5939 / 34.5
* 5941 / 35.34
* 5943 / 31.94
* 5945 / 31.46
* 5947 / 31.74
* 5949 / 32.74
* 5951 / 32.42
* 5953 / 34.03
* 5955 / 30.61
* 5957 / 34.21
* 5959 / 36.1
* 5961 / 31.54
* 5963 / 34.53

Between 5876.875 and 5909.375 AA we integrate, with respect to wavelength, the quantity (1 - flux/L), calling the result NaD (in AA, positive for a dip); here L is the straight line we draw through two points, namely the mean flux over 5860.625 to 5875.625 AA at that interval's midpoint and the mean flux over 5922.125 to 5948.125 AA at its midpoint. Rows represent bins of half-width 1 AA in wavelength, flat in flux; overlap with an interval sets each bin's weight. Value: 3.3 AA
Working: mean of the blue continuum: 30.5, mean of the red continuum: 31.9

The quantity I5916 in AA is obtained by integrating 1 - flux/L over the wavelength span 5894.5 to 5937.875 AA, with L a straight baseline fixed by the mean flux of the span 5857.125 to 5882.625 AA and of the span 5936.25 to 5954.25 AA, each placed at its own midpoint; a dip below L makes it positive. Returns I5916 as 2.2 AA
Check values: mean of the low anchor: 30.7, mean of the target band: 30.3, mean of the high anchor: 32.7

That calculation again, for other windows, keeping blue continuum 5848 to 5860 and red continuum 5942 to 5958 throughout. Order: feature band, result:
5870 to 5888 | 1.95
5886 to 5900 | 3.01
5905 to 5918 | 0.85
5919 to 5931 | 0.25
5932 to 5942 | 0.15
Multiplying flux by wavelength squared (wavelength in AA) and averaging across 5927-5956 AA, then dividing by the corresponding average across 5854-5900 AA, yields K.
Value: 1.1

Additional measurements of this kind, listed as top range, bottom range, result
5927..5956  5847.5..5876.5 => 1.05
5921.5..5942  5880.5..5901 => 1.20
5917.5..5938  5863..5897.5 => 1.12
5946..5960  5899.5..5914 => 1.13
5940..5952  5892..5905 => 1.21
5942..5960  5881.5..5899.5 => 1.27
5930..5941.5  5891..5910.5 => 1.15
